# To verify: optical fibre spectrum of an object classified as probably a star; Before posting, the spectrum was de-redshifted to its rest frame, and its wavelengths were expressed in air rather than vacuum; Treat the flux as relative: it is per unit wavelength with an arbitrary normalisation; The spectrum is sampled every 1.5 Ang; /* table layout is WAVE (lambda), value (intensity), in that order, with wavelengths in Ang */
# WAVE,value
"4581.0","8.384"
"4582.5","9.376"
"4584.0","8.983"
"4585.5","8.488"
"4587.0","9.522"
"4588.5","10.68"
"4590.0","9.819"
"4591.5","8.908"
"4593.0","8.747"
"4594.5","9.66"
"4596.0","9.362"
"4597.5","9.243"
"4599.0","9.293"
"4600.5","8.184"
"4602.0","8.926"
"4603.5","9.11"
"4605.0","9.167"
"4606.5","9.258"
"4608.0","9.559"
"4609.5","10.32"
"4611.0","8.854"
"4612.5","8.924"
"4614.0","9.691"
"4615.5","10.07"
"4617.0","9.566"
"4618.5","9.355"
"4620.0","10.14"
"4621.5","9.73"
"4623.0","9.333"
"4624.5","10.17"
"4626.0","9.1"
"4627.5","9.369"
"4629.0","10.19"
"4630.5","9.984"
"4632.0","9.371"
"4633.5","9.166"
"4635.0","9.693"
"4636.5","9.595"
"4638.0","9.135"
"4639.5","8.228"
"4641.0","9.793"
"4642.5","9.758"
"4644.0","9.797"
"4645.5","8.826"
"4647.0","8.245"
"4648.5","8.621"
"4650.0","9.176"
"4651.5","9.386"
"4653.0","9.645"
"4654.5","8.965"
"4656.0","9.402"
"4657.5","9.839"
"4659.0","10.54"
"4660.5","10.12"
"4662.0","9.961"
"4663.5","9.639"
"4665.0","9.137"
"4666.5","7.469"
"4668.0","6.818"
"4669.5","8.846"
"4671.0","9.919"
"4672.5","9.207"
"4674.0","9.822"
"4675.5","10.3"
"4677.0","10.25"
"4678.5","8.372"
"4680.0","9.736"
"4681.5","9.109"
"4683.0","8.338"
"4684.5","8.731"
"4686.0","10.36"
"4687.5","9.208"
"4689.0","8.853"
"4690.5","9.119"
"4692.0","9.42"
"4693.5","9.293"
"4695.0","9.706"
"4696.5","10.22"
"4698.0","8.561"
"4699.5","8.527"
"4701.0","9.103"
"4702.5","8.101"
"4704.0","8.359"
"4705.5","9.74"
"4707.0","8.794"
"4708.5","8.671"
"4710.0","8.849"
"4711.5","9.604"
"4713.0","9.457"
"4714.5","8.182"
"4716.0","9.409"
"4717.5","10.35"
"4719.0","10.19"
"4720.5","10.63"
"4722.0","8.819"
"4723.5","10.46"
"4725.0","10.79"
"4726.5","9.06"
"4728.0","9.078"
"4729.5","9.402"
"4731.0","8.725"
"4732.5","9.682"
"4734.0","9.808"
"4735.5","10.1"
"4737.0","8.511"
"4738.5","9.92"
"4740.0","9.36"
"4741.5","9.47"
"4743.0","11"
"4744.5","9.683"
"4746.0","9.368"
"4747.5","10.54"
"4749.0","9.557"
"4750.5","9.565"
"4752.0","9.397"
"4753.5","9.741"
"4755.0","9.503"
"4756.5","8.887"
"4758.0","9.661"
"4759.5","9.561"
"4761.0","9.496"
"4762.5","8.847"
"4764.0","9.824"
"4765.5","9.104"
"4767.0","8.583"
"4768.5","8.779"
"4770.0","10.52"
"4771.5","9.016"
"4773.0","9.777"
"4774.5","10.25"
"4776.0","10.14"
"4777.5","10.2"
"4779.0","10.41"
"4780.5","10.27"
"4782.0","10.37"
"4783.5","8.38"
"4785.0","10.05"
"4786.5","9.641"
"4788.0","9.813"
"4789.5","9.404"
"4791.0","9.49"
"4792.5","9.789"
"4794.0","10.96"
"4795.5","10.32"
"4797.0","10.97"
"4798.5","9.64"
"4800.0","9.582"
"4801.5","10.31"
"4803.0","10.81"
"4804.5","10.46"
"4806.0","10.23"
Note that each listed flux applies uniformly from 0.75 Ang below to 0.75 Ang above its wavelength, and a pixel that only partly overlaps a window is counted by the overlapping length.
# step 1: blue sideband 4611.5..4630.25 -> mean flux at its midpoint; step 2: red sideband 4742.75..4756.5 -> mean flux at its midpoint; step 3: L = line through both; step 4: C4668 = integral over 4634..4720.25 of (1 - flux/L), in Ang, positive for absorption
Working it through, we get 3.8 Ang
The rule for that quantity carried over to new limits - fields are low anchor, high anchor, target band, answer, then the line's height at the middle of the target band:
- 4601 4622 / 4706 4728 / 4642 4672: 0.9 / 9.48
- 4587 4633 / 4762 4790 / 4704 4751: 0.2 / 9.6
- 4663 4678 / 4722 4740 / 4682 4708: 0.6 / 9.29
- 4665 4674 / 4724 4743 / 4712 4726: -0.7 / 9.35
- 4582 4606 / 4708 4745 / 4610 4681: -0.3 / 9.35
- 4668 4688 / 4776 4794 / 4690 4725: 0.5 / 9.46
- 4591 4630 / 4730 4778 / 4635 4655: 0.5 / 9.44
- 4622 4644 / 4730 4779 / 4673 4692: 0.4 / 9.54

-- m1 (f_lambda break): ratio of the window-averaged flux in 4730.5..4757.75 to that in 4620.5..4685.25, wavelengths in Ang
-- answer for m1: 1.0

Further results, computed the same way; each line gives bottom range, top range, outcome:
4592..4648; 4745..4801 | 1.04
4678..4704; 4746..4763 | 1.05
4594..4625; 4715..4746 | 1.03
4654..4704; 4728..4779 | 1.04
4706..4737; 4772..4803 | 1.05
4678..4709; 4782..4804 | 1.10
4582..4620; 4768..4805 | 1.07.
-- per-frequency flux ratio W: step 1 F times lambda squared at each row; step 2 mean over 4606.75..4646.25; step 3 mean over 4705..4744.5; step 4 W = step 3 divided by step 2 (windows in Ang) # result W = 1.05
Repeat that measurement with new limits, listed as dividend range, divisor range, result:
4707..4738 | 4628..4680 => 1.05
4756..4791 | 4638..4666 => 1.08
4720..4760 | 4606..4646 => 1.06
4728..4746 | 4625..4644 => 1.06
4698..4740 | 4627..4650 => 1.04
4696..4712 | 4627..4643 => 0.97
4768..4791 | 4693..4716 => 1.12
